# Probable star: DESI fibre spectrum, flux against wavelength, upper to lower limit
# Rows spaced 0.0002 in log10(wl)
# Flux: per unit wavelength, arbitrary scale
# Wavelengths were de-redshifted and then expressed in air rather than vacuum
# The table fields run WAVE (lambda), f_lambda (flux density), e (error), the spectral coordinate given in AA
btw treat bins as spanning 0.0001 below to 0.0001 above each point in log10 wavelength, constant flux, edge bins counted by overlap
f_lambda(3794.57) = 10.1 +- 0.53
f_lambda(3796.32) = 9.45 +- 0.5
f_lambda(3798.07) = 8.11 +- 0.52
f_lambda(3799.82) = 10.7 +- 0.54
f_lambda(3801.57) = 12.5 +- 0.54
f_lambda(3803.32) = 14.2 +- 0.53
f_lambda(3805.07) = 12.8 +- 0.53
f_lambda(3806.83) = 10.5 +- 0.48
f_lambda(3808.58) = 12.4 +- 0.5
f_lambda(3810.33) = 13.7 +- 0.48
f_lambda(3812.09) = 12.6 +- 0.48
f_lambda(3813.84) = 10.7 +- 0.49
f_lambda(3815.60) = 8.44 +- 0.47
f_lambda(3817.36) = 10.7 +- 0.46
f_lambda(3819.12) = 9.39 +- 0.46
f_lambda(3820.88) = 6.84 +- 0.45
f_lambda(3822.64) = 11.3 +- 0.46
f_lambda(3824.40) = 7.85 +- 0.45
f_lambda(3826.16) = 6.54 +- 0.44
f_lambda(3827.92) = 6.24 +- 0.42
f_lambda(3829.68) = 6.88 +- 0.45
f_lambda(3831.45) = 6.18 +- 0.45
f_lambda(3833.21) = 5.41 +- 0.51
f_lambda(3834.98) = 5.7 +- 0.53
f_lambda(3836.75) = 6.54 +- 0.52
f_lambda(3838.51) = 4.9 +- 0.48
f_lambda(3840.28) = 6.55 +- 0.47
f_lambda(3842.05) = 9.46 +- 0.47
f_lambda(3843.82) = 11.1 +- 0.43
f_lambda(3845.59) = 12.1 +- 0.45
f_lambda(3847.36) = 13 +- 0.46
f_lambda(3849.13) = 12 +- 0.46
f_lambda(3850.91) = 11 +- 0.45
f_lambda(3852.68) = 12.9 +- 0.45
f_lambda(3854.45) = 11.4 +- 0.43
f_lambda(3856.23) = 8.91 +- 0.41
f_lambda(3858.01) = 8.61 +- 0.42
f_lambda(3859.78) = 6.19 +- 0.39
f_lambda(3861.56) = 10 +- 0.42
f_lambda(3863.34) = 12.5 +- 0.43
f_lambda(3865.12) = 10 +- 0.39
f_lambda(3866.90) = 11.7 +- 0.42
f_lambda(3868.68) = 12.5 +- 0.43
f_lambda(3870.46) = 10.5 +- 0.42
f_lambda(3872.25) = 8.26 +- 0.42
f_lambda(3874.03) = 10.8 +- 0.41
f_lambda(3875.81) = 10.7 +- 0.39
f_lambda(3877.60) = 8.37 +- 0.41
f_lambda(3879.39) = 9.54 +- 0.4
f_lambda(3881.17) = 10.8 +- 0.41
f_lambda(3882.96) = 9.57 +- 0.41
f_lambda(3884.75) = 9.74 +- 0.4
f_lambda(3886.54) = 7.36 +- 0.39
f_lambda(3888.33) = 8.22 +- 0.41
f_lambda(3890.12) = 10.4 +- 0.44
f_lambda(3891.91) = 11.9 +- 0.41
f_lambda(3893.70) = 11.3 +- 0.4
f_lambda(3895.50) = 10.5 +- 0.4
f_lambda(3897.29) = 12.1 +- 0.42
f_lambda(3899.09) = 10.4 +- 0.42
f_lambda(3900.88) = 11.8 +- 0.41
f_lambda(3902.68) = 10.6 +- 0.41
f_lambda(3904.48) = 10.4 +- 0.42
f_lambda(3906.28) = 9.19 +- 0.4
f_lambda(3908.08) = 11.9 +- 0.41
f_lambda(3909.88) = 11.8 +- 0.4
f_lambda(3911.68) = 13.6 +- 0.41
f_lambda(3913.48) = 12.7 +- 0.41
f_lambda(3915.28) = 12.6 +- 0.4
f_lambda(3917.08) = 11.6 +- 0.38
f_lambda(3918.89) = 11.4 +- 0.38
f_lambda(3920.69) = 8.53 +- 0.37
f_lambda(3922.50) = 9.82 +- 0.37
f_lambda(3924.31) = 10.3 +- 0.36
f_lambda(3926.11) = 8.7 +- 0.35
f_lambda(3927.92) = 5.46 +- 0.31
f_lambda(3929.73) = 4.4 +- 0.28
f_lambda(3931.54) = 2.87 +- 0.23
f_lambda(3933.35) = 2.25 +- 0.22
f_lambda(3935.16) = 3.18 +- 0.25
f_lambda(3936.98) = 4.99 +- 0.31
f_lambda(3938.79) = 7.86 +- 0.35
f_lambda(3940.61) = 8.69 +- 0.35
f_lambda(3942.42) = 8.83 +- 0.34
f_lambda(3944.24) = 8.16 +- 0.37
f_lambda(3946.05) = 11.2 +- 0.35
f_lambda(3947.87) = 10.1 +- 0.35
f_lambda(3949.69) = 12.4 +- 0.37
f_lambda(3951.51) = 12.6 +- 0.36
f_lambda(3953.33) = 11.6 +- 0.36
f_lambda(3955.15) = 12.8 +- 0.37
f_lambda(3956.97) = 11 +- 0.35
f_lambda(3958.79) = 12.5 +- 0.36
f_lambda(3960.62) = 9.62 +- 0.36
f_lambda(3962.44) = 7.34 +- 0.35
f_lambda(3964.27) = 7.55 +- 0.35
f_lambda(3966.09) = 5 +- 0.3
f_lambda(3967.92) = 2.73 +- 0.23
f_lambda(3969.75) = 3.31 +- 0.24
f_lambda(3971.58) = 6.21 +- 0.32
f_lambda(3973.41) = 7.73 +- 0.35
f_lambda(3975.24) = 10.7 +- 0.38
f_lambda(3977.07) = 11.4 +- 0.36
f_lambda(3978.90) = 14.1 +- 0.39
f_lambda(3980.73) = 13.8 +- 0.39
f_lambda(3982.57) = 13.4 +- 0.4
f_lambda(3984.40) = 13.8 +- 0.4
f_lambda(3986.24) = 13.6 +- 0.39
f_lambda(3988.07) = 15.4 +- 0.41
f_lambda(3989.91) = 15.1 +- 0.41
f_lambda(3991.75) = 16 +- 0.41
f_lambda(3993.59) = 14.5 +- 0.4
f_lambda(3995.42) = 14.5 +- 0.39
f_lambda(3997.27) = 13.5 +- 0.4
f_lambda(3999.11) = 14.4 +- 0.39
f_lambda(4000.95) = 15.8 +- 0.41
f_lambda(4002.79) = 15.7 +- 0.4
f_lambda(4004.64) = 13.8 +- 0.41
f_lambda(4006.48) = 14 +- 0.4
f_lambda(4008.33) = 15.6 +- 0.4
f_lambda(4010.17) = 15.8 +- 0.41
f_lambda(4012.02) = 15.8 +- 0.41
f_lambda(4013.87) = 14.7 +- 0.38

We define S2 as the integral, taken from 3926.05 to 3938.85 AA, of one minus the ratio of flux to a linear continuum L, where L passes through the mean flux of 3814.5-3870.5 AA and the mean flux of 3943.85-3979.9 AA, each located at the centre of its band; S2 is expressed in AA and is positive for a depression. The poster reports 6.6 AA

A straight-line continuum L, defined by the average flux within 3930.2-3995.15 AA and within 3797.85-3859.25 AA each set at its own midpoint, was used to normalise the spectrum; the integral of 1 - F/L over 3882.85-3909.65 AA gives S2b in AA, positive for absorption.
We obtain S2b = -1.9 AA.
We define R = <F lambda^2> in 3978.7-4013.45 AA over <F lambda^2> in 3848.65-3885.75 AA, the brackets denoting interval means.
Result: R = 1.53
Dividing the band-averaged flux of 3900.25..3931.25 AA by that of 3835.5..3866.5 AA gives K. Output 1.0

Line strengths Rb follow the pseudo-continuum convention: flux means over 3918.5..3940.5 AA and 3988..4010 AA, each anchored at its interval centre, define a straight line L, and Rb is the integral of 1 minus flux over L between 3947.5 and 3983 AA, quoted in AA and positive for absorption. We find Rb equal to 3.1 AA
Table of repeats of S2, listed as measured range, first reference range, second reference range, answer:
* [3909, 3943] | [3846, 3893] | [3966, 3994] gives 7.4 AA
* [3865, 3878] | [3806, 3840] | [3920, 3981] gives -3.0 AA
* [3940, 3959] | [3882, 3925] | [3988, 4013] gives 2.8 AA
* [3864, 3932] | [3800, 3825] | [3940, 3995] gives 4.8 AA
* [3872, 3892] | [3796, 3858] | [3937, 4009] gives 1.4 AA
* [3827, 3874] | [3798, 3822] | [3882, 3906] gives 6.1 AA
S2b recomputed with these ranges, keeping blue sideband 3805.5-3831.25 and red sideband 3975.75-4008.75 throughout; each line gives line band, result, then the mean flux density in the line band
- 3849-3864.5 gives 0.4 AA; 10.3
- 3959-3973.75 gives 7.8 AA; 6.42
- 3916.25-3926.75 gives 1.9 AA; 10.1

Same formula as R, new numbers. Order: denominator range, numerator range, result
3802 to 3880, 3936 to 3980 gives 0.99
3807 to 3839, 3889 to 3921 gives 1.38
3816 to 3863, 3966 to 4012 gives 1.55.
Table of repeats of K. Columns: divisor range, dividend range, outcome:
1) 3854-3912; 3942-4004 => 1.11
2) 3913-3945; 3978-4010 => 1.86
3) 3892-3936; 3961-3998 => 1.15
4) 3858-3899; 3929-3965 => 0.84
